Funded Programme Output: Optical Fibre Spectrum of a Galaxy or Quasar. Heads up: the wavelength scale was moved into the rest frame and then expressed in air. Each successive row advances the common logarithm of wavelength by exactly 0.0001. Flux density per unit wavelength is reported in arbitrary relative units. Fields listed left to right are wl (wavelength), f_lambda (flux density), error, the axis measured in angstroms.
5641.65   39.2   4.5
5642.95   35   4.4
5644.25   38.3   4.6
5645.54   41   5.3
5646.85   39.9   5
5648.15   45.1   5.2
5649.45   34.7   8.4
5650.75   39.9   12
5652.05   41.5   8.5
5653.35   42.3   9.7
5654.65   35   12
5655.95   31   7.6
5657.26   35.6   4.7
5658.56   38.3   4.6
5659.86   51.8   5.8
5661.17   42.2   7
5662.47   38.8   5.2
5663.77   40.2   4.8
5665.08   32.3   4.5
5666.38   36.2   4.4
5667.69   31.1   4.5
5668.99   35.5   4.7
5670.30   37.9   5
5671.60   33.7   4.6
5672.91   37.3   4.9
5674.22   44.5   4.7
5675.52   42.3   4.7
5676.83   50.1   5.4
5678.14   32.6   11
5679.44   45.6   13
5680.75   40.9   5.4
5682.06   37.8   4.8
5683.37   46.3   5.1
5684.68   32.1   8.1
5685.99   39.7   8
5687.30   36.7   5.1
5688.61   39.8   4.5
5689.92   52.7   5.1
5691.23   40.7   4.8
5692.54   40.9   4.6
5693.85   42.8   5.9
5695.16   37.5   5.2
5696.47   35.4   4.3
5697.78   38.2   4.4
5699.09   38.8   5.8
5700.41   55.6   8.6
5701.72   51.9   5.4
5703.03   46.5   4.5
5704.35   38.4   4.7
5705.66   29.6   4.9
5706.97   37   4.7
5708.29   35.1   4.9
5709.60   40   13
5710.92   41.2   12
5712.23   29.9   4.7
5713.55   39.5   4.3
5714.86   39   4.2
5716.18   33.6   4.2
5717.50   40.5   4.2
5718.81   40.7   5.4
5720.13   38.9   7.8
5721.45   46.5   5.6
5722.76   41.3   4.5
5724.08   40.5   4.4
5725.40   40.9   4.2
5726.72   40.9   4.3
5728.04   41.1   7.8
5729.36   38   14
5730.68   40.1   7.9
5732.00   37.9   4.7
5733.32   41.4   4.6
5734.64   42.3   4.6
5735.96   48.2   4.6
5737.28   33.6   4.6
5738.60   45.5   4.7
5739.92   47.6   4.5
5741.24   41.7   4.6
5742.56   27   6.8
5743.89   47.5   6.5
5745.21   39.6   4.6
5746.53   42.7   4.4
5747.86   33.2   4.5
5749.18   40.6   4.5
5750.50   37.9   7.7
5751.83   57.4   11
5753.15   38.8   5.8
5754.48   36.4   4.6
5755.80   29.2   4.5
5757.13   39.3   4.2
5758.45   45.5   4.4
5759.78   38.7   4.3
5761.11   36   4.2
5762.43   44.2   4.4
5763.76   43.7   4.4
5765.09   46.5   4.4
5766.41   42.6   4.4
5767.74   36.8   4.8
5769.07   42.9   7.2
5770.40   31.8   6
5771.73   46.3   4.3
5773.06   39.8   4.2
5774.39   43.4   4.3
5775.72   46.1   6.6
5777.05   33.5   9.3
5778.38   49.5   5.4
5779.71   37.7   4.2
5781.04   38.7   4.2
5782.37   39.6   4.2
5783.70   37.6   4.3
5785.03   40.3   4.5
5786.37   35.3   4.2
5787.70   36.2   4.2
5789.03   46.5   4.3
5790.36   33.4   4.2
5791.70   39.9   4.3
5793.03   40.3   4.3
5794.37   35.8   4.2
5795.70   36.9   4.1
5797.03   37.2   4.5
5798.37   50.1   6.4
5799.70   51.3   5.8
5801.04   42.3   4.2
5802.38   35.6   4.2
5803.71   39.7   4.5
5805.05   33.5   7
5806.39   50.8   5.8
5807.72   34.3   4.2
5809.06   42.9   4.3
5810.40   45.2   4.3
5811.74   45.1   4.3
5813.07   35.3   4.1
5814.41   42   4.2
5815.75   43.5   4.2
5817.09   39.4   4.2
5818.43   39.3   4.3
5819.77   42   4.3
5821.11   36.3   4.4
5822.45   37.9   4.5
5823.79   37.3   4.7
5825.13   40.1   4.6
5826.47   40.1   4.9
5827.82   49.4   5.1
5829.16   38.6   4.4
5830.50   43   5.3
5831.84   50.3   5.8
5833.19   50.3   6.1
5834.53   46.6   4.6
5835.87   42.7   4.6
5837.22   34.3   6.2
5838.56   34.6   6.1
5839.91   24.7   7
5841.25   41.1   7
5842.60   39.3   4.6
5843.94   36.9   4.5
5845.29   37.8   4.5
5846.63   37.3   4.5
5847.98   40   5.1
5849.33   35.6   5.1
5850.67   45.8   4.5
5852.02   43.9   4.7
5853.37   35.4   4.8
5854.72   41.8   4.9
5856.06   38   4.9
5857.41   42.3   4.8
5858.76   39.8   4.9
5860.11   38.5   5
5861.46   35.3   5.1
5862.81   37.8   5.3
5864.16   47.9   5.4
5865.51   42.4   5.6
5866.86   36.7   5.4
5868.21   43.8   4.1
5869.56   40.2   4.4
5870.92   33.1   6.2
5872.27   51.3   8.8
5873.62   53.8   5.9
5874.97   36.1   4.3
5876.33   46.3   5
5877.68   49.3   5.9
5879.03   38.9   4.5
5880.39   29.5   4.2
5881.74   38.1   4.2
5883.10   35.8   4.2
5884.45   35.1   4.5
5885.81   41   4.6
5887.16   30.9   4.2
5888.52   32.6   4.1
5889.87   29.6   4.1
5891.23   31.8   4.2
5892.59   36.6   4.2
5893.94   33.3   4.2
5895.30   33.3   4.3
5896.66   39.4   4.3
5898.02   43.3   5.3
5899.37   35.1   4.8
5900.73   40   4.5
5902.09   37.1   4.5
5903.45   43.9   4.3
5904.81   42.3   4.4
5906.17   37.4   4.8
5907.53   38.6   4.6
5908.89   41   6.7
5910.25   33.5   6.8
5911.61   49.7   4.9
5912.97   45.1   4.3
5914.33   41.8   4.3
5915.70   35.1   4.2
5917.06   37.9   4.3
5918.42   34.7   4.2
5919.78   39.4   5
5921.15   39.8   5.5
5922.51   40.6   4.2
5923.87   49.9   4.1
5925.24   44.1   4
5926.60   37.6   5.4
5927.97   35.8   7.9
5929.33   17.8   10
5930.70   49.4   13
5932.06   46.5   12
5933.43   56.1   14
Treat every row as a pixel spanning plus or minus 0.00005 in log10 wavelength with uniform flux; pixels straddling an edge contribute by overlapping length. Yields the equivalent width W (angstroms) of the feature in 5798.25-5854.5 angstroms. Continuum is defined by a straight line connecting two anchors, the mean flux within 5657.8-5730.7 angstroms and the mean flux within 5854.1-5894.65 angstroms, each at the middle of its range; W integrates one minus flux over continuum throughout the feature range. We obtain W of -2.1 angstroms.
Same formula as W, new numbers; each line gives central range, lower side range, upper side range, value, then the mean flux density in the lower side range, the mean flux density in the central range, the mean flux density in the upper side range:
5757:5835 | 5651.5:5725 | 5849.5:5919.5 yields -3.3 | 39.7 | 41.1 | 39.2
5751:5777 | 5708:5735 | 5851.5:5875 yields -0.7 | 39.5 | 41.1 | 41.1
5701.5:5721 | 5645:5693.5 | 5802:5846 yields 0.6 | 39.6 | 38.6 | 40.3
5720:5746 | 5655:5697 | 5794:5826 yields -0.8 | 39.4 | 41.1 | 40.6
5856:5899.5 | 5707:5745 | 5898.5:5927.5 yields 1.5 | 40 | 38.7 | 40.2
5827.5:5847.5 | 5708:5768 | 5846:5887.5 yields -0.1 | 40.3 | 40.3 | 40.1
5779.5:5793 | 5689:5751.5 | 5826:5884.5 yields 0.6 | 40.5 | 38.6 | 40.5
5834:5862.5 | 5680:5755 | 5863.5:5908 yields 0.5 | 40.5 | 38.6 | 38.9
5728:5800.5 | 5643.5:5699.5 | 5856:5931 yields -2.4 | 39.4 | 40.6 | 39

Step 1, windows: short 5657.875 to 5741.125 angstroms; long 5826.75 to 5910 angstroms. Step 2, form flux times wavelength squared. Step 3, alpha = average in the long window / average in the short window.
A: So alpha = 1.04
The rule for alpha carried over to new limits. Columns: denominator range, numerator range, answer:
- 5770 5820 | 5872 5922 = 0.99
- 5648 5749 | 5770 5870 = 1.05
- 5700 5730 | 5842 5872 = 1.04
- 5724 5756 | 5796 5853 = 1.03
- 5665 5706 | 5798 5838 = 1.09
